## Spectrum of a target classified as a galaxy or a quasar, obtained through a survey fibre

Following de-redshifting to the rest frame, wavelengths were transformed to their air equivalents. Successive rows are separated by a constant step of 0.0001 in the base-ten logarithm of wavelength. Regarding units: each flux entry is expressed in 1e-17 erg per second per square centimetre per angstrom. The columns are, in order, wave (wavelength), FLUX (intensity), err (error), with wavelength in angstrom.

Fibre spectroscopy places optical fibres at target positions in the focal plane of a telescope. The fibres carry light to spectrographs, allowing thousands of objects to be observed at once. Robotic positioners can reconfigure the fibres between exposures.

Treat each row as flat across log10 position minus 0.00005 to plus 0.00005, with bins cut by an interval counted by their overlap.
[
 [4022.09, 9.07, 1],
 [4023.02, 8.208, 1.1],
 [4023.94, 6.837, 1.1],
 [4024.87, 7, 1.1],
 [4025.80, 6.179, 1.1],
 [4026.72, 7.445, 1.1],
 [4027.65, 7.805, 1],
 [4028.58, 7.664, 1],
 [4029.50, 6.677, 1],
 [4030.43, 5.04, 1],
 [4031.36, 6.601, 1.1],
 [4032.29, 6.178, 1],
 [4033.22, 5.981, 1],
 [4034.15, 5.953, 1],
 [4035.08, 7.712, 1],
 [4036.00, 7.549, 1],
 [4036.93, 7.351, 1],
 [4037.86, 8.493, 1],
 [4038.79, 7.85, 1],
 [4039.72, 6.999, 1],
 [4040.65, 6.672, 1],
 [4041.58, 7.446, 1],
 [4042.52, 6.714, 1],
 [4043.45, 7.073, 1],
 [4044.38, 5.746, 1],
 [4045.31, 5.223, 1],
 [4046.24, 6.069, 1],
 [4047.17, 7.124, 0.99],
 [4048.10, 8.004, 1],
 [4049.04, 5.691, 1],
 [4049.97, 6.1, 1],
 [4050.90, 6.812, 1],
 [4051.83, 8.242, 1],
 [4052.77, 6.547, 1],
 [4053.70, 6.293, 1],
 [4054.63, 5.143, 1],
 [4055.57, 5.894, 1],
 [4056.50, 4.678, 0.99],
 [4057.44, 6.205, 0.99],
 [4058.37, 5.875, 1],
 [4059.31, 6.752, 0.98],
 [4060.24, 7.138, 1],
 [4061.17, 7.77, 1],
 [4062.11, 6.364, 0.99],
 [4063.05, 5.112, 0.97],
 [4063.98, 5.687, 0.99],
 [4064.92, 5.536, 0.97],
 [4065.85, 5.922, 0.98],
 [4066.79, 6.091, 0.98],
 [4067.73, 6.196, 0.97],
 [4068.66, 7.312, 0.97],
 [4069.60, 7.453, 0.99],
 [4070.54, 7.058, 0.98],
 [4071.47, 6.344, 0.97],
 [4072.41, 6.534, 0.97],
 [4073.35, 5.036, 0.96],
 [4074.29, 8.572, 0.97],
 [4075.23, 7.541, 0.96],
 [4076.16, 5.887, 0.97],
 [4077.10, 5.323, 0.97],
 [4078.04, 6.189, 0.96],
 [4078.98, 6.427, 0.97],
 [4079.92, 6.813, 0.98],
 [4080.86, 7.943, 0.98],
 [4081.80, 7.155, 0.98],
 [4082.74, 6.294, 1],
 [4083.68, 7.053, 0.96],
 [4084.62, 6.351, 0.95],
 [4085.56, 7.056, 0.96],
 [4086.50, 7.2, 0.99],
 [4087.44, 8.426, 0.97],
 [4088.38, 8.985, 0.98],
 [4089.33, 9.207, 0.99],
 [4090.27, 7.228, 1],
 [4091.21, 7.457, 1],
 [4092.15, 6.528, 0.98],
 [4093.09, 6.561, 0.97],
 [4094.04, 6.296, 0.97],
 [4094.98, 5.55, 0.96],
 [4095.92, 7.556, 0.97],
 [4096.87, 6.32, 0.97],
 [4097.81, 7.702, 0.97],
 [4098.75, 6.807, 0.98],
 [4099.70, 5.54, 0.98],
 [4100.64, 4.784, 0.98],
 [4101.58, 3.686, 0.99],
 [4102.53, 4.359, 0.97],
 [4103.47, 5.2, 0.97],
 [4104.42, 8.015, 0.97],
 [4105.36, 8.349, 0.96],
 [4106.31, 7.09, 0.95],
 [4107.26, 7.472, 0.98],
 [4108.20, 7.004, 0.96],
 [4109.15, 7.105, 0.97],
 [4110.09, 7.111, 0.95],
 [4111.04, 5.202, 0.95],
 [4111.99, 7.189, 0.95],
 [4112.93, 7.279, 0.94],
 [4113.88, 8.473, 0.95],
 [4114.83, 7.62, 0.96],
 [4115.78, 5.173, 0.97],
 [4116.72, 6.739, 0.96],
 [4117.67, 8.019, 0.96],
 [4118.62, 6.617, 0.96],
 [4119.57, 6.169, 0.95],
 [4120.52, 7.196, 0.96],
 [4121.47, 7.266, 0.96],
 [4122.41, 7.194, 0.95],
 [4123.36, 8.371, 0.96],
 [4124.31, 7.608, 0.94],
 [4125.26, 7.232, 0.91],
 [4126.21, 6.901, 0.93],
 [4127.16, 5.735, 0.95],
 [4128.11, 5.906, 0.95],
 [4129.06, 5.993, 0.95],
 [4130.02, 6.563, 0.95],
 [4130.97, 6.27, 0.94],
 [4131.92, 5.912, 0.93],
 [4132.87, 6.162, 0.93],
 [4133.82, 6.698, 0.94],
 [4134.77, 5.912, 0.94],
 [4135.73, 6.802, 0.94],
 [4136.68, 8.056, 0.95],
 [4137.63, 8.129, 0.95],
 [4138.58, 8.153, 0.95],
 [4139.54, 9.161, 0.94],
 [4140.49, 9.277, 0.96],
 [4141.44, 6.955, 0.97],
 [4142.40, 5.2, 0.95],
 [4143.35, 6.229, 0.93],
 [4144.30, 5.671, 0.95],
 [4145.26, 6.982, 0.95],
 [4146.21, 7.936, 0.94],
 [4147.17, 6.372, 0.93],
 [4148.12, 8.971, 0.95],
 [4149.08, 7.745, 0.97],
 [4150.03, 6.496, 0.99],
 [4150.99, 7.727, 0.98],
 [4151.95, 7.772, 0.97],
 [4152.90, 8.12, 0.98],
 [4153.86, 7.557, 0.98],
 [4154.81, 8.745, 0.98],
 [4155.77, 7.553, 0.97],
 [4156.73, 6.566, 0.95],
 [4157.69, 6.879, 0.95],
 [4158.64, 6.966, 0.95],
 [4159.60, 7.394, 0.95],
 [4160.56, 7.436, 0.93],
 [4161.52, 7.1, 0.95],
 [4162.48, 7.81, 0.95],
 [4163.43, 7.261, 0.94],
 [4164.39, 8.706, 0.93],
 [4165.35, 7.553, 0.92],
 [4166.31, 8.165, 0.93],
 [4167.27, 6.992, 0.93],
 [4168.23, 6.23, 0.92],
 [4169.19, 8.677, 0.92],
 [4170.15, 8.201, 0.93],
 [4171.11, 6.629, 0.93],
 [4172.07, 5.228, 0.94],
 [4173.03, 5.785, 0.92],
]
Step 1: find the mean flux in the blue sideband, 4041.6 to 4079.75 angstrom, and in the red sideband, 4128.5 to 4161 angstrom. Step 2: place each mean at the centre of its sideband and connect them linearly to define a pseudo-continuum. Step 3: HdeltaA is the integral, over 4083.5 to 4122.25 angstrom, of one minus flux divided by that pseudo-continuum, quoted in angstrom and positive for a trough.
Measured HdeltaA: -0.3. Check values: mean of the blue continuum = 6.41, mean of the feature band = 6.85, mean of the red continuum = 7.18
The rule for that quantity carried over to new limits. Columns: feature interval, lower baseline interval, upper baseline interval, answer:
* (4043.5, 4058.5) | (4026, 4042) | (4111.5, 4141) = 1.64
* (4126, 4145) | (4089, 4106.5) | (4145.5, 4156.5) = 1.45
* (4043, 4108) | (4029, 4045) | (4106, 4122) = 3.00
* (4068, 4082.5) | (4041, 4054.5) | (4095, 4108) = -0.61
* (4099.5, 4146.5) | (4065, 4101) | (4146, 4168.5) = 2.54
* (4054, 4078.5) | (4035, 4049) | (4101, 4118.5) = 2.16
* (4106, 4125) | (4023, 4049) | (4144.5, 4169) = 0.45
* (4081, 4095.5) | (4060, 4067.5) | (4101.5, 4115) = -1.46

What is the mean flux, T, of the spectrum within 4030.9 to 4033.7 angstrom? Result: 6.24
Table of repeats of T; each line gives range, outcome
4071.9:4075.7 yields 6.91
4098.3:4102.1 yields 5.18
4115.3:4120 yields 6.55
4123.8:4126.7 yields 7.25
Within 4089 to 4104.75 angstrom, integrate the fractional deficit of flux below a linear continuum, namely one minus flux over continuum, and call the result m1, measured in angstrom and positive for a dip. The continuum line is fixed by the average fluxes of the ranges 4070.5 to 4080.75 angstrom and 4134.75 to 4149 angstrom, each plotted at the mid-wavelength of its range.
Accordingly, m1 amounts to 1.04 angstrom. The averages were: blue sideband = 6.55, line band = 6.36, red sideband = 7.38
